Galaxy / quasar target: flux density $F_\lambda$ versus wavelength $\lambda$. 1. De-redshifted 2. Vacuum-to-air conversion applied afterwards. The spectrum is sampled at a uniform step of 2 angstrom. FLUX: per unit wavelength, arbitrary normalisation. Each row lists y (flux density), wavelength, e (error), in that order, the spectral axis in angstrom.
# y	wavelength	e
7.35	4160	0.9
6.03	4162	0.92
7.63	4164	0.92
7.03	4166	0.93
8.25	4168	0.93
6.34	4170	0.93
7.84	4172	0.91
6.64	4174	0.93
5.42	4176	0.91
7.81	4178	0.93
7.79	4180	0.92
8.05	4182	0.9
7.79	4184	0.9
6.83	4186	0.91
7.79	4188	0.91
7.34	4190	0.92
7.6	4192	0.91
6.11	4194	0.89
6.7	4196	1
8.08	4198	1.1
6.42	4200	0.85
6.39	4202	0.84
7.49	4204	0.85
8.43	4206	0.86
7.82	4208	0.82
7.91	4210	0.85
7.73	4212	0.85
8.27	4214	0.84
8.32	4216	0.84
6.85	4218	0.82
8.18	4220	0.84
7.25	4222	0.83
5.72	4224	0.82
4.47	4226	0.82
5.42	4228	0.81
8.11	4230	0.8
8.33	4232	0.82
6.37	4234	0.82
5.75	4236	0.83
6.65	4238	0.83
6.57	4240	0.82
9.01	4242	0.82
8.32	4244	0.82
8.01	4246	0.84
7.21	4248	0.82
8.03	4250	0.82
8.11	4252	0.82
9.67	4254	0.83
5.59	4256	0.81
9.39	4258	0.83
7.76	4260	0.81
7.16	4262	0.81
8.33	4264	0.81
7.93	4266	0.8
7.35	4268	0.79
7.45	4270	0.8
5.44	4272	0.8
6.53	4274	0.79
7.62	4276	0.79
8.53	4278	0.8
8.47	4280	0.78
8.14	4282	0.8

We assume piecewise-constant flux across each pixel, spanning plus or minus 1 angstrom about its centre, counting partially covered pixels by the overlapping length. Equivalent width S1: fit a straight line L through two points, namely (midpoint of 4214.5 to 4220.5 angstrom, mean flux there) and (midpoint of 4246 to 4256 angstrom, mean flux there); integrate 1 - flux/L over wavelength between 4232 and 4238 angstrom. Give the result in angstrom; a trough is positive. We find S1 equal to 1.02 angstrom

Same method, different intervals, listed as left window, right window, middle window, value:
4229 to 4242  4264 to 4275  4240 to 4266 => -3.3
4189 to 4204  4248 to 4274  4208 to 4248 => 0.3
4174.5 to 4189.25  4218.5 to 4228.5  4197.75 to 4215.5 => -2.4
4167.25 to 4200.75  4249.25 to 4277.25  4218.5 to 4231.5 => 1.4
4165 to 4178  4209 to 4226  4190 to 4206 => 0.2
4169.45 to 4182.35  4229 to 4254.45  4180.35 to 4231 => 0.7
